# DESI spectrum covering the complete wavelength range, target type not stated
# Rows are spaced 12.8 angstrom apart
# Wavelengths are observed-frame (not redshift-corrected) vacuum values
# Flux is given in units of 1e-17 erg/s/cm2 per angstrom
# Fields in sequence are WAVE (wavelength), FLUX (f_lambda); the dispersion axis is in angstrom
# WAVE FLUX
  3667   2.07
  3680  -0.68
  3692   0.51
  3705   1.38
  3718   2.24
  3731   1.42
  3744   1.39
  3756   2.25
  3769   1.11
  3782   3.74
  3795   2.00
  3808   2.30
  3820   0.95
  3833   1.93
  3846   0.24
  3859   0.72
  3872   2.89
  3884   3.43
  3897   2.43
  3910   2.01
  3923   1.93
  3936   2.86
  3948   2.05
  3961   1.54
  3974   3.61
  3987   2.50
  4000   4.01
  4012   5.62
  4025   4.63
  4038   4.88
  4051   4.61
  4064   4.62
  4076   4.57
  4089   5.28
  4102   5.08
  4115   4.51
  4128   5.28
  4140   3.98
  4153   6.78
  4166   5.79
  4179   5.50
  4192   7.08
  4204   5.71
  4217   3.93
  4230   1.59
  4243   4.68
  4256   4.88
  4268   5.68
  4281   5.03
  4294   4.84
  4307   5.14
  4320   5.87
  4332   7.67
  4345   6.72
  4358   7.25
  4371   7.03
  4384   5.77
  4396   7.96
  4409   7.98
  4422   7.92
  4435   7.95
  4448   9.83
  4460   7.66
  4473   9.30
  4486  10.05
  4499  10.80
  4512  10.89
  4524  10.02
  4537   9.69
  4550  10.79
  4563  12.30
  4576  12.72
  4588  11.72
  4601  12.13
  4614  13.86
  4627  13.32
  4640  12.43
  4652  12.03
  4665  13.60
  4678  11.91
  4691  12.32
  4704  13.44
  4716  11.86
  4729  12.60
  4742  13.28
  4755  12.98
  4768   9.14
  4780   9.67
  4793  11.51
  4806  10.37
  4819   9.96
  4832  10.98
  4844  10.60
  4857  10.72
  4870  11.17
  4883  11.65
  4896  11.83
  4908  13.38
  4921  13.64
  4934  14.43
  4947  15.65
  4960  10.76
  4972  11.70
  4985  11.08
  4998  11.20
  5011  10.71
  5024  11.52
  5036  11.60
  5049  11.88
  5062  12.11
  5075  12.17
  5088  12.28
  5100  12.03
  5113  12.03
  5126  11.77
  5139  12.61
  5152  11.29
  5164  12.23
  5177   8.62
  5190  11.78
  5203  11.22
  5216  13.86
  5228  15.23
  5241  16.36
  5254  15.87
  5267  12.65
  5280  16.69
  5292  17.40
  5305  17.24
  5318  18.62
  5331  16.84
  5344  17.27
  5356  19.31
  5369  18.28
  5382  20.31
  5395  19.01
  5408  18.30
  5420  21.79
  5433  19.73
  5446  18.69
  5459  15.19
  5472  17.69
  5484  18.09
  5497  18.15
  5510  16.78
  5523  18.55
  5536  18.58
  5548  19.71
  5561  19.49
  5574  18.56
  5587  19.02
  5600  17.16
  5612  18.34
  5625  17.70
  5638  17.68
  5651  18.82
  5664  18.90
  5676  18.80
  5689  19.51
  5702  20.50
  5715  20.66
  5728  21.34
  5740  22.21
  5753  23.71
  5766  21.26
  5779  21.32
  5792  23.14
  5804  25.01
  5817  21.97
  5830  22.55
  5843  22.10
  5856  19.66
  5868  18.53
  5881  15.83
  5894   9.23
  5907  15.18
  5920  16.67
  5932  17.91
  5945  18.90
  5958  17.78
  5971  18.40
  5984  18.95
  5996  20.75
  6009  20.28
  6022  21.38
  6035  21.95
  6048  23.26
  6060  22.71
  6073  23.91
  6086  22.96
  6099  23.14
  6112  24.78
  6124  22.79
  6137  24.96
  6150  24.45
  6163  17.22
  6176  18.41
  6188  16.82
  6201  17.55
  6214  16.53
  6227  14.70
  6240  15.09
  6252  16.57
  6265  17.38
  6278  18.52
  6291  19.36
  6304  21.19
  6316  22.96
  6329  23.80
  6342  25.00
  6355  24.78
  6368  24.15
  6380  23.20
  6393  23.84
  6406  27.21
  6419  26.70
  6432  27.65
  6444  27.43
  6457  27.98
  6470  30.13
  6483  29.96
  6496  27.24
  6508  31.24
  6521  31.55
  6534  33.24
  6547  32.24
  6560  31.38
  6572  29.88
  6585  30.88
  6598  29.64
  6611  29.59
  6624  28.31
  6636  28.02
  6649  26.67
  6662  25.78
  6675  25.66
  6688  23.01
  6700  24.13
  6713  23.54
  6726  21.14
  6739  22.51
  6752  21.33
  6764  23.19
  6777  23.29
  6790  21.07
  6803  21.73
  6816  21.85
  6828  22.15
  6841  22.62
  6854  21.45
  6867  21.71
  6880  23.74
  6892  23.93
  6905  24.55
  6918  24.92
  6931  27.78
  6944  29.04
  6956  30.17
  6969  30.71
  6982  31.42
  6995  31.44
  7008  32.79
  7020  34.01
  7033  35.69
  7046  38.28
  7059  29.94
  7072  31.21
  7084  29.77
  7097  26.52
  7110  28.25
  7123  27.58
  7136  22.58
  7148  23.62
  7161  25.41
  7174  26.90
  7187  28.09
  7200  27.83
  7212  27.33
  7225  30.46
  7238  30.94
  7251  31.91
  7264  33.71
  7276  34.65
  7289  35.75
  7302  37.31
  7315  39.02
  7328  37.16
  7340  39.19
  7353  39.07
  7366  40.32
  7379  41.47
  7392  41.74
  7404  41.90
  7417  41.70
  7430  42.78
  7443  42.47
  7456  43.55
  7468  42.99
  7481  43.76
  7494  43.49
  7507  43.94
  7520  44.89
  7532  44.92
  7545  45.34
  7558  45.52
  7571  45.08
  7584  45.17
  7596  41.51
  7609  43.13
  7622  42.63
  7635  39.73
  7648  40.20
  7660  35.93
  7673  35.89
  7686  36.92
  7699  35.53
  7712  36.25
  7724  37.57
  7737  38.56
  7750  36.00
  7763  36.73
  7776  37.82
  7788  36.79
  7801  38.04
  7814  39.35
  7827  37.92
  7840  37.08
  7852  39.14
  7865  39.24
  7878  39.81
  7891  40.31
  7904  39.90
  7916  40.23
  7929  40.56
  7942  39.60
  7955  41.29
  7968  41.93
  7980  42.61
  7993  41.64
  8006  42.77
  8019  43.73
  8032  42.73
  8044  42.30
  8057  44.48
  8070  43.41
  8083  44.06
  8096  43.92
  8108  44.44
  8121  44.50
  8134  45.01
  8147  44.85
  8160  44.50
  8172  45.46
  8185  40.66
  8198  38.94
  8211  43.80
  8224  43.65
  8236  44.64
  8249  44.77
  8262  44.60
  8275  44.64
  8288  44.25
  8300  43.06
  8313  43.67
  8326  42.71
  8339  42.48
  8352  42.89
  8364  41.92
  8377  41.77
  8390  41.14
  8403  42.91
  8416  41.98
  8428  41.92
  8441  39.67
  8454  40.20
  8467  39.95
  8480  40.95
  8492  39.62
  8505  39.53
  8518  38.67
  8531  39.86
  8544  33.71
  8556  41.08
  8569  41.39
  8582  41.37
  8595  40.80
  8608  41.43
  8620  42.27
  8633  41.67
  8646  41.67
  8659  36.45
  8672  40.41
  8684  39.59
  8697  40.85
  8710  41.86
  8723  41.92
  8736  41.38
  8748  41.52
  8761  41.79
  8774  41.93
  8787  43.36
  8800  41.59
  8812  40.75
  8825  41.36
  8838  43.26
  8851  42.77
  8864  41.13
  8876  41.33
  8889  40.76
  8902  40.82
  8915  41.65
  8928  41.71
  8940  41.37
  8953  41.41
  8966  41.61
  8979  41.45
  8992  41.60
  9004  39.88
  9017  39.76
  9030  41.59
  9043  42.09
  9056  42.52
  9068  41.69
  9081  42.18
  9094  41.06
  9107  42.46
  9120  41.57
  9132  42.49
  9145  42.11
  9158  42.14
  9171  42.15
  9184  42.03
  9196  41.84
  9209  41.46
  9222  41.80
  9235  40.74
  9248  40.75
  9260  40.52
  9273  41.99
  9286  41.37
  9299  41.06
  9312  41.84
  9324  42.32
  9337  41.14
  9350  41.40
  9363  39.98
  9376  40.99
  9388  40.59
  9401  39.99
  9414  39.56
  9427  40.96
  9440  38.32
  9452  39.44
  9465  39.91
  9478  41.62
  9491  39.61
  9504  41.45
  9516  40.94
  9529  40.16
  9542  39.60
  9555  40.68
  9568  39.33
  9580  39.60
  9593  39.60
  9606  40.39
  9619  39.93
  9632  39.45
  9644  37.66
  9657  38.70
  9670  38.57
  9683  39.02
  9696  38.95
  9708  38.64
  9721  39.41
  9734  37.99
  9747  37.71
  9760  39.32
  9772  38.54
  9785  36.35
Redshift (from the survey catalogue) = 0.000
